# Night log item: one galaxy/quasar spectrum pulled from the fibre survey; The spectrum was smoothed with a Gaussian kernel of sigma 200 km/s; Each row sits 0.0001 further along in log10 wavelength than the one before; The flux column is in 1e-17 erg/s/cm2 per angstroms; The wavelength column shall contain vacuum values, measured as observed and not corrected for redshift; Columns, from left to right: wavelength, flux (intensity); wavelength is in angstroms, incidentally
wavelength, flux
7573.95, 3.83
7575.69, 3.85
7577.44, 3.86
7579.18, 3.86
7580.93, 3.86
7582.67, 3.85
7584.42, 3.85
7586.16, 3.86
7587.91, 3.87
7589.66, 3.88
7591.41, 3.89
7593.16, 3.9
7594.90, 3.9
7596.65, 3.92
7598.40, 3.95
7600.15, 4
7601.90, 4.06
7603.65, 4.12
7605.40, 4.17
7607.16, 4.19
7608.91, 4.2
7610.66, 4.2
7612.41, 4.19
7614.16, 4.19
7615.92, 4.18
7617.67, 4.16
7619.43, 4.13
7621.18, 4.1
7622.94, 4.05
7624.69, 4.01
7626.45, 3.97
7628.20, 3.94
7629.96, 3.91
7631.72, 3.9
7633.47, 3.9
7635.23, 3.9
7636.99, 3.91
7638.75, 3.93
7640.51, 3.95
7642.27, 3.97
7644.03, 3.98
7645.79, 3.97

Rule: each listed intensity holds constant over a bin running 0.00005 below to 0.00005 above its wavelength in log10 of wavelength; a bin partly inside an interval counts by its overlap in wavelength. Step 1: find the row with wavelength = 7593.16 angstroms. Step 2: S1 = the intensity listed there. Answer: 3.9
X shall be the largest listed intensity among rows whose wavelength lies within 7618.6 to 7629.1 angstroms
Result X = 4.13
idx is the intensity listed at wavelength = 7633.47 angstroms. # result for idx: 3.9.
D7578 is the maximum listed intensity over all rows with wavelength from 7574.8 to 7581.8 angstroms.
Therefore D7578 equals 3.86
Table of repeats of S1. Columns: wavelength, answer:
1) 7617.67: 4.16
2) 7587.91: 3.87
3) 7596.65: 3.92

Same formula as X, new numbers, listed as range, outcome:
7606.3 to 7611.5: 4.2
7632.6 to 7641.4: 3.95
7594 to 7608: 4.19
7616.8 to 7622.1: 4.16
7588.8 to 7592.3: 3.89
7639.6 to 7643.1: 3.97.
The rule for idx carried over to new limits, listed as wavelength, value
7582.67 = 3.85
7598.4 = 3.95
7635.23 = 3.9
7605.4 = 4.17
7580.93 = 3.86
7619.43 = 4.13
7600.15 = 4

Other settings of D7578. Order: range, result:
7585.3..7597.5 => 3.92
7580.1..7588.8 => 3.87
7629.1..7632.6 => 3.91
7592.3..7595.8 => 3.9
